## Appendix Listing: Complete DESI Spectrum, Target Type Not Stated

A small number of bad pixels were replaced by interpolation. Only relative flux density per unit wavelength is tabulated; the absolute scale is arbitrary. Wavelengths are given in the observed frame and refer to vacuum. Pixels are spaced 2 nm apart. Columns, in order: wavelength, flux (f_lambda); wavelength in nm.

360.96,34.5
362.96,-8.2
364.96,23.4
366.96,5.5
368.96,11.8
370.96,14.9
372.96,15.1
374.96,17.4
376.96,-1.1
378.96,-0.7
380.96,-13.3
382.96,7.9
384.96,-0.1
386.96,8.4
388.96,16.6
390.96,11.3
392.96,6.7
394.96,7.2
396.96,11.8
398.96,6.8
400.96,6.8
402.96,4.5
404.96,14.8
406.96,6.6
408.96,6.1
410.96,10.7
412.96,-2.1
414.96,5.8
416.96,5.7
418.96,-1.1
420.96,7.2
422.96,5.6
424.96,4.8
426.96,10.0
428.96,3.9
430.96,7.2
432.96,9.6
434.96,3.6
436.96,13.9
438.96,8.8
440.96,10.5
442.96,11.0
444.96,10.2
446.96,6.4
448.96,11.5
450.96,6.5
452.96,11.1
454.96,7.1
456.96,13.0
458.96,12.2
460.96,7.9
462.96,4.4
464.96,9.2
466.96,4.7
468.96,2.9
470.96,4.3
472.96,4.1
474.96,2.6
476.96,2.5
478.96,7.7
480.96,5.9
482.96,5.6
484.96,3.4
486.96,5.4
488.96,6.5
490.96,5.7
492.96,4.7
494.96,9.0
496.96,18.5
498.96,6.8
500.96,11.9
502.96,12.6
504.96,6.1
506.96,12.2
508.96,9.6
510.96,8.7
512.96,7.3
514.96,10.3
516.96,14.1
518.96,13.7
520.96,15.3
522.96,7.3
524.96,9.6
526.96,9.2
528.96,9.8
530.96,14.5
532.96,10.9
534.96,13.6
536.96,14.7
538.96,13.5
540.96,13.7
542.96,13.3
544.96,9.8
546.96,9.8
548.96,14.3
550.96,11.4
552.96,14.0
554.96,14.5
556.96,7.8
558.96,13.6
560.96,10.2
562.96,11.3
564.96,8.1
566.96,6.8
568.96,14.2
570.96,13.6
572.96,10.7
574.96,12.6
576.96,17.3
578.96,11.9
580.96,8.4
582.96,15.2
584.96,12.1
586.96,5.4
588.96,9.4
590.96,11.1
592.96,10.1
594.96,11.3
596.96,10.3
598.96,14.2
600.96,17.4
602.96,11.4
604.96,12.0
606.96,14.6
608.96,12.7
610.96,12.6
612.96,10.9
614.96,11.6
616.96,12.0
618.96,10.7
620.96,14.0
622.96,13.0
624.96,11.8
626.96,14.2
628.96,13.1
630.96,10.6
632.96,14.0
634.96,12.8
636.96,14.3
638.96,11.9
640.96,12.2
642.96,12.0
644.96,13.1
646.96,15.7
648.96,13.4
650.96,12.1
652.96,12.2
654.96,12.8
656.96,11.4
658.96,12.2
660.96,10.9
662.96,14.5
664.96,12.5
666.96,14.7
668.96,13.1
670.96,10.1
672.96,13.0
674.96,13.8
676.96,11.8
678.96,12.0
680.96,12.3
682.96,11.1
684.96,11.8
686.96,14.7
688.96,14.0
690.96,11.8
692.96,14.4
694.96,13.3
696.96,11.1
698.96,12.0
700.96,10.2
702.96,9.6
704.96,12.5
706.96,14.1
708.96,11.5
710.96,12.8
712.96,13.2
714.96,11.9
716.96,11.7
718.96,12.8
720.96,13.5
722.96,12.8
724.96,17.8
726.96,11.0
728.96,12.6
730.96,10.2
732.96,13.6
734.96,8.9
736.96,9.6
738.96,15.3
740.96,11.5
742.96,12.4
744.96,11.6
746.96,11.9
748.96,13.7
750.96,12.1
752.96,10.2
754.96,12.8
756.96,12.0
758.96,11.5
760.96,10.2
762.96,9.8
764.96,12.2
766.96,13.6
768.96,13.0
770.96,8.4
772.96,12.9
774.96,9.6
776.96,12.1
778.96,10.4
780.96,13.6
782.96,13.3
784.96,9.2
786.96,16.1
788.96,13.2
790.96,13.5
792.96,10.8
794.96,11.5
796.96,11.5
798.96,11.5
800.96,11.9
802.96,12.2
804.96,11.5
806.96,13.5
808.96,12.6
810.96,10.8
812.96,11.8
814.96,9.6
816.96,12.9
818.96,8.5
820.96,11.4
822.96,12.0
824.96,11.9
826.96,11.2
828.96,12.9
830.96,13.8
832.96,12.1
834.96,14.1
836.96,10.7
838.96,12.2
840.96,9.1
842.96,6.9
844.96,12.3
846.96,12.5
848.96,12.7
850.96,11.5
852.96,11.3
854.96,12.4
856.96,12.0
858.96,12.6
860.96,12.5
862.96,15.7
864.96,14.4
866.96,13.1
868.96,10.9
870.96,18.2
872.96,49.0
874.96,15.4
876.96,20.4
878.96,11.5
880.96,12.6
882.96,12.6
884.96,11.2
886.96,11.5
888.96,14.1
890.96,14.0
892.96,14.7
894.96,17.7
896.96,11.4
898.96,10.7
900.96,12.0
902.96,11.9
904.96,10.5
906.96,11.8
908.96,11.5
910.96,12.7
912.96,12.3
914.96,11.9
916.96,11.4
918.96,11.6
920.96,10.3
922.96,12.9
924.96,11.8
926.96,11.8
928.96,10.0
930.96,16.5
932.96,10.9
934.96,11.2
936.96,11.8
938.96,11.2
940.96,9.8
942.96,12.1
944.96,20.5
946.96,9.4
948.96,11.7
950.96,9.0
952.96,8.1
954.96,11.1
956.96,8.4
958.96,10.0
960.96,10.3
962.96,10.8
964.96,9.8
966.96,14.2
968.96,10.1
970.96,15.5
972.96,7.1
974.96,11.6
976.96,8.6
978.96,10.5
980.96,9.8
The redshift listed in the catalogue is 0.331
